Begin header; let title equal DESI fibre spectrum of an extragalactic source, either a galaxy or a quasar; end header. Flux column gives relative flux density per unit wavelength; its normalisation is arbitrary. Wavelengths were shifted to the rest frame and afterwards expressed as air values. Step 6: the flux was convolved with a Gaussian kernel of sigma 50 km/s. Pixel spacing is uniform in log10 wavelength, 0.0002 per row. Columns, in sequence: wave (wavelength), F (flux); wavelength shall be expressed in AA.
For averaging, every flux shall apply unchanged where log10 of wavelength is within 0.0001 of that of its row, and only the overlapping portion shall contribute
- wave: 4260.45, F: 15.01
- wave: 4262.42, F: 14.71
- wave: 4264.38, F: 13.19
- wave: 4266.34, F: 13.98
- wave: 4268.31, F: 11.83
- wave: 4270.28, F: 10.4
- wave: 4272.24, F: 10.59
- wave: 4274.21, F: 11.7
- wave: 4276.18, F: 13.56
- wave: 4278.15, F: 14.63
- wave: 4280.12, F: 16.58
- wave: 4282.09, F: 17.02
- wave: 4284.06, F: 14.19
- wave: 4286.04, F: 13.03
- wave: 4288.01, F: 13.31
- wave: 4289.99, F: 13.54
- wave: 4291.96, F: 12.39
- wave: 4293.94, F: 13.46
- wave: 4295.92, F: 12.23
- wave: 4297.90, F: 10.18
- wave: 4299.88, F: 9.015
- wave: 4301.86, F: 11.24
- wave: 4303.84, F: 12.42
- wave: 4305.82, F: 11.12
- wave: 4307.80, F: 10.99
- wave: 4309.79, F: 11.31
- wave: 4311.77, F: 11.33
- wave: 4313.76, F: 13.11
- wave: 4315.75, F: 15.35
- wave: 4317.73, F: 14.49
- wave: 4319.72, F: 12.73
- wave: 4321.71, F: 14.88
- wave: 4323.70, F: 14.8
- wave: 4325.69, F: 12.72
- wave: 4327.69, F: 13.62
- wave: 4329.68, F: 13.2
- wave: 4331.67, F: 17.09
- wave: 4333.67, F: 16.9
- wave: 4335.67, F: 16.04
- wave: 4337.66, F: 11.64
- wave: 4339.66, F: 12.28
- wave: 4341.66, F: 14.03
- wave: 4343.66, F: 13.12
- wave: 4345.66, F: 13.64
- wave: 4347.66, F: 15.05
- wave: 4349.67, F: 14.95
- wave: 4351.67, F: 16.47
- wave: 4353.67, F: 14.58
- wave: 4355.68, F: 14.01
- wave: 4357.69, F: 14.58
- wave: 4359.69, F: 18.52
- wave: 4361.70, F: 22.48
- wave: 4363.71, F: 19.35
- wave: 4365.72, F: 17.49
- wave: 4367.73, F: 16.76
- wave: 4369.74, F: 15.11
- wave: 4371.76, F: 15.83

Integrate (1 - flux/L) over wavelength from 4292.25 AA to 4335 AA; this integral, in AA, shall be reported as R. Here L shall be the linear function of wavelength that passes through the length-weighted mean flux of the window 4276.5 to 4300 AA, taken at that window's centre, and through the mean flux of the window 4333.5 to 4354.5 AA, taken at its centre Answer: 2.8 AA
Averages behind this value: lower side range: 13.5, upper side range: 14.3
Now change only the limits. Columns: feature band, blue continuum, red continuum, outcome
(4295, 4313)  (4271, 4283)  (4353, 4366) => 4.7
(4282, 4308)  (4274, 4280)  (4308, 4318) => 2.2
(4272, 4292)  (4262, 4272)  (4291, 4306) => -3.0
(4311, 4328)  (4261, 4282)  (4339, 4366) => 1.2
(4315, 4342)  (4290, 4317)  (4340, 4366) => -0.7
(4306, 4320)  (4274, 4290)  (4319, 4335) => 1.8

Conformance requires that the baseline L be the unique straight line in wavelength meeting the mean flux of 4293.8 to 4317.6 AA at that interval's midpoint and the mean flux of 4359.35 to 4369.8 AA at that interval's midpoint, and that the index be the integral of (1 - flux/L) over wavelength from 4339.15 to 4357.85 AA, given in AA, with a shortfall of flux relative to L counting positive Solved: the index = 2.7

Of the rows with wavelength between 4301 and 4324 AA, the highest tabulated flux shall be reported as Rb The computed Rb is 15.35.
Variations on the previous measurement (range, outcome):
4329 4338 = 17.09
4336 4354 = 16.47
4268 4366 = 22.48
